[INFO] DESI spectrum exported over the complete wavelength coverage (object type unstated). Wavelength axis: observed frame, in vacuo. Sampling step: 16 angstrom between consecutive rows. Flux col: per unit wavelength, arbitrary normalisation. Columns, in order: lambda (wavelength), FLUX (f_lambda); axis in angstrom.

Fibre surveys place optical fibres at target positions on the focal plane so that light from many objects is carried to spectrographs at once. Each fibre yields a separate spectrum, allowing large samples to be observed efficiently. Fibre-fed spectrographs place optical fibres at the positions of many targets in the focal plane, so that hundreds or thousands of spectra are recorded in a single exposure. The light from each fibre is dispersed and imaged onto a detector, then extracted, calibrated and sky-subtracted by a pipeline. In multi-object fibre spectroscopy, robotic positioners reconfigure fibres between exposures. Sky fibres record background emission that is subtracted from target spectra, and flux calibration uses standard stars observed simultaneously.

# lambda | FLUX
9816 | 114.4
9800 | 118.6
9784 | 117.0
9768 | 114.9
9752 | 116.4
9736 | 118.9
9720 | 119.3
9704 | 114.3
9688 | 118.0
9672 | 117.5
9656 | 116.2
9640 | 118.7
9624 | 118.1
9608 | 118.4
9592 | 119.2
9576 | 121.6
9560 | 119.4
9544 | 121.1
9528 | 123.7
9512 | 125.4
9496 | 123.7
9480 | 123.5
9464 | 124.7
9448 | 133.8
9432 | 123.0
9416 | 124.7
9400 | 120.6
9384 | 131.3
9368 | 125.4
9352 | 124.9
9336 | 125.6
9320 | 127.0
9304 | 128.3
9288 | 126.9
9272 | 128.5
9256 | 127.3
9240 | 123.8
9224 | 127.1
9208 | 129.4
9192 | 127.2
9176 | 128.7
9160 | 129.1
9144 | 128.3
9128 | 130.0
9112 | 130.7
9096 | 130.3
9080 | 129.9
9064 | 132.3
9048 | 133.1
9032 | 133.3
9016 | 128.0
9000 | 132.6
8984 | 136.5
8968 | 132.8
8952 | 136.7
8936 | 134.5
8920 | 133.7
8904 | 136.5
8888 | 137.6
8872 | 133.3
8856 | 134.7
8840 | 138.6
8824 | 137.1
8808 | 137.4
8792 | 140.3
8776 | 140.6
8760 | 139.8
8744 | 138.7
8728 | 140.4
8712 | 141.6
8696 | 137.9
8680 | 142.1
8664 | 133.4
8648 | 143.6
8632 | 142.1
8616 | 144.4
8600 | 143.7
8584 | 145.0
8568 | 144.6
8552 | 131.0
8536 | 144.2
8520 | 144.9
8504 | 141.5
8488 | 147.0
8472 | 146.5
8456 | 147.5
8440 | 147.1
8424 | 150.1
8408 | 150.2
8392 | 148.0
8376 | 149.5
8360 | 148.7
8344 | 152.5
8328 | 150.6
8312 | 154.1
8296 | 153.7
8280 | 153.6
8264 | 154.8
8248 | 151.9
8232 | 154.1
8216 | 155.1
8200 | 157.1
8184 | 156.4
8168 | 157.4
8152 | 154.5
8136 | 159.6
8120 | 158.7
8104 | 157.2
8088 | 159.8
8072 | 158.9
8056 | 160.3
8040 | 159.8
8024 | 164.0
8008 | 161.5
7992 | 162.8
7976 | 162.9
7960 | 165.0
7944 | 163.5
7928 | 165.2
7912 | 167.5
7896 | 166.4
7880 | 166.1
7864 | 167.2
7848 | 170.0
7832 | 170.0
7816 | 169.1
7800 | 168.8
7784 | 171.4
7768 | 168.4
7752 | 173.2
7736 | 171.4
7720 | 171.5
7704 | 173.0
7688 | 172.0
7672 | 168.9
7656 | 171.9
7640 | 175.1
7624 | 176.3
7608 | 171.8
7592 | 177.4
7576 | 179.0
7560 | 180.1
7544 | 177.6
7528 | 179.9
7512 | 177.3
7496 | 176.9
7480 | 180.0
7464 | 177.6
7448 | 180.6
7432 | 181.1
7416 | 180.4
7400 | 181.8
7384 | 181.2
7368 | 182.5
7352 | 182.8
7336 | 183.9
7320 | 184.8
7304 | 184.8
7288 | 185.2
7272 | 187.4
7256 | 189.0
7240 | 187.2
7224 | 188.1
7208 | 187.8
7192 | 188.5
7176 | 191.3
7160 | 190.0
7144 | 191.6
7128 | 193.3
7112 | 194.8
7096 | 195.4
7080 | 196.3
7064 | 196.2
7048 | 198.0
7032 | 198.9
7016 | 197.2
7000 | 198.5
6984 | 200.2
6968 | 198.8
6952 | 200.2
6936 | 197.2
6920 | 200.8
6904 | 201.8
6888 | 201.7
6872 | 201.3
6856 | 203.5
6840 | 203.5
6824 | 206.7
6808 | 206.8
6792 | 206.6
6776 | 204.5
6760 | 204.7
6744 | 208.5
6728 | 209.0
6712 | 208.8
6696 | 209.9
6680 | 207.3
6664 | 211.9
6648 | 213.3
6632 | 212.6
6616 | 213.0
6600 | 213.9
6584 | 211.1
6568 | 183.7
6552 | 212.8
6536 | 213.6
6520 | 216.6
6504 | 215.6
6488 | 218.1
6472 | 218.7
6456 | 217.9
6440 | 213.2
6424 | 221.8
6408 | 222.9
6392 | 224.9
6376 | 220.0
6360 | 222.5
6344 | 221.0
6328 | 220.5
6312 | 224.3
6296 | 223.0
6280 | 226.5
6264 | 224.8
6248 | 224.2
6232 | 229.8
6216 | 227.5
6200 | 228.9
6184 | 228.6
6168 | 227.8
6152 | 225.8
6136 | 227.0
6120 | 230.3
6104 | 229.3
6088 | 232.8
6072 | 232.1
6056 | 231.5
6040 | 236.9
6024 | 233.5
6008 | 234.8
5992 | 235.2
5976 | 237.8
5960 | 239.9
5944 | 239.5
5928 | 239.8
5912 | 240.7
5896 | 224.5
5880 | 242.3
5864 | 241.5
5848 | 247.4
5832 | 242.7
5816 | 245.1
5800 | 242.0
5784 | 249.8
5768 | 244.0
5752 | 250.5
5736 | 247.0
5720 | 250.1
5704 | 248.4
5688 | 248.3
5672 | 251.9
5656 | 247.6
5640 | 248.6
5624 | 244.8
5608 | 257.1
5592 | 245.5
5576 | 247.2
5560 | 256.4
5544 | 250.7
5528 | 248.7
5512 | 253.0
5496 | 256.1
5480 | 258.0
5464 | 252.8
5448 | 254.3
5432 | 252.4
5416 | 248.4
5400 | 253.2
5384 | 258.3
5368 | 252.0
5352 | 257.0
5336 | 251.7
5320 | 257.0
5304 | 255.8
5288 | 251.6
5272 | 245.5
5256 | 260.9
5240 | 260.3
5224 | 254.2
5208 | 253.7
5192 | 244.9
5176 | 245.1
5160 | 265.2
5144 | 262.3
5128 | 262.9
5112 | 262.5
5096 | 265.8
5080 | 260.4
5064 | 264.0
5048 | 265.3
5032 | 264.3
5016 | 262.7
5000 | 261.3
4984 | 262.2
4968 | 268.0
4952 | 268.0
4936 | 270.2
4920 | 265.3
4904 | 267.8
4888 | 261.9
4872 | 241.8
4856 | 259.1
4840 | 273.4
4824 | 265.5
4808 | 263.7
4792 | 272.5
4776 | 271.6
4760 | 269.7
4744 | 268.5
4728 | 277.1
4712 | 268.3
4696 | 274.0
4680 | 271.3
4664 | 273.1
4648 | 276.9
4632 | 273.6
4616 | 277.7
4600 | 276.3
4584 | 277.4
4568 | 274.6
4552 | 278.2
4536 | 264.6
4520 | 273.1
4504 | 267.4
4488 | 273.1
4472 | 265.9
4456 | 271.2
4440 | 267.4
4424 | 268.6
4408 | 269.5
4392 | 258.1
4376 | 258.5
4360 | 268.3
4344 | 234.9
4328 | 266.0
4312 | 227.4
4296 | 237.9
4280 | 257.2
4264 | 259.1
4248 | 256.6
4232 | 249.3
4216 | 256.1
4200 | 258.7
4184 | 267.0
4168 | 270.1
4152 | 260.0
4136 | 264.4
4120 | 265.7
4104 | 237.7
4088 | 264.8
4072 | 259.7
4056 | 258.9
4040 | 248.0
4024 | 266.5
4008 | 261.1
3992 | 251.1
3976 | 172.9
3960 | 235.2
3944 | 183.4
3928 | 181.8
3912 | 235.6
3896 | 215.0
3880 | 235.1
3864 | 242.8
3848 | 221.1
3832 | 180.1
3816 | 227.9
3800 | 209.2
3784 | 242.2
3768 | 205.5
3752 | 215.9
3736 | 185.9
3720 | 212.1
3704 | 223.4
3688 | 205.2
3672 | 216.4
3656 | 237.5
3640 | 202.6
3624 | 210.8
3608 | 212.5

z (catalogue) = 0.000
